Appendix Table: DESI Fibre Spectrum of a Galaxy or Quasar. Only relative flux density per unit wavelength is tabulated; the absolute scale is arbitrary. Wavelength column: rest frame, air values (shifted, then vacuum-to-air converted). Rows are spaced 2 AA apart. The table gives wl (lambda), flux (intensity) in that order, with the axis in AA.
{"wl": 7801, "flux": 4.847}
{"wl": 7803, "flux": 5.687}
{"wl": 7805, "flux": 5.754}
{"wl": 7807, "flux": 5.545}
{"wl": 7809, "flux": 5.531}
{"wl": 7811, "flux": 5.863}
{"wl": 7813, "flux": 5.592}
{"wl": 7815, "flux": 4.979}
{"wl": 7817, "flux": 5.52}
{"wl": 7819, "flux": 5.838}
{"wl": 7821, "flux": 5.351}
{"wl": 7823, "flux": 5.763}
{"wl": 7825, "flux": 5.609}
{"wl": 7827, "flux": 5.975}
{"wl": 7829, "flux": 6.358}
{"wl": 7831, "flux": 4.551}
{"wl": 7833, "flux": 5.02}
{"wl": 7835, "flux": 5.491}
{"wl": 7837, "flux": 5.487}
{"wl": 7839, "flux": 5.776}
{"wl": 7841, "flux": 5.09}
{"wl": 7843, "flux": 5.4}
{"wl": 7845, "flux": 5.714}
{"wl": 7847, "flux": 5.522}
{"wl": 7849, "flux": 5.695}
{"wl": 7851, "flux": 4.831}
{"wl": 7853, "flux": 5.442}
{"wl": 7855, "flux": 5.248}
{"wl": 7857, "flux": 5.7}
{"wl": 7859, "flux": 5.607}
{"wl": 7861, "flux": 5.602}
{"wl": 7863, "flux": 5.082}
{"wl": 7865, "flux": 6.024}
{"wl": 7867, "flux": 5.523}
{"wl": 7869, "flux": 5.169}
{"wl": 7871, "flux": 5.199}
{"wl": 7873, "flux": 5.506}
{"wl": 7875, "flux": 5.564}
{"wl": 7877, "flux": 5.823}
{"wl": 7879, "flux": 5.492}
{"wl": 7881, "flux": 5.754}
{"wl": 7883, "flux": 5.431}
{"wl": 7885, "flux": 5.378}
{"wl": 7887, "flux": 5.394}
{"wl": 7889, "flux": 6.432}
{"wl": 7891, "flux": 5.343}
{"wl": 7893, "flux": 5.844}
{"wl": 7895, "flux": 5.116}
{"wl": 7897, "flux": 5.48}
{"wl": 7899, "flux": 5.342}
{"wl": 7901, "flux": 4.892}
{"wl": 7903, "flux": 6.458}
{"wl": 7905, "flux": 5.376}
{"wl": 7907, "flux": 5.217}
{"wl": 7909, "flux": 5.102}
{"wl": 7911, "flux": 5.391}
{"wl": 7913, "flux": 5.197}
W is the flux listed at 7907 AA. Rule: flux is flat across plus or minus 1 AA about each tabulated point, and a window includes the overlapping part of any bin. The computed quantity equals 5.217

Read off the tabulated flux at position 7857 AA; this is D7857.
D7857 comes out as 5.7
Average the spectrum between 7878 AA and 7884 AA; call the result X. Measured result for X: 5.56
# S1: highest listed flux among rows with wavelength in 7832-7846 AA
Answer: 5.776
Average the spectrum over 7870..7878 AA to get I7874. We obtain 5.52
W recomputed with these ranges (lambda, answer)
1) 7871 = 5.199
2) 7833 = 5.02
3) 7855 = 5.248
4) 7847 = 5.522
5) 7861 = 5.602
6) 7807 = 5.545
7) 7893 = 5.844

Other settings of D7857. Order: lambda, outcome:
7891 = 5.343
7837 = 5.487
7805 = 5.754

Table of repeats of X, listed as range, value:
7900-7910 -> 5.41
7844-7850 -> 5.64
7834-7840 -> 5.58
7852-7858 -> 5.46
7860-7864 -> 5.34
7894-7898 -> 5.3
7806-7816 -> 5.5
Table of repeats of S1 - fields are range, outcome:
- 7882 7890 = 6.432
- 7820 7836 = 6.358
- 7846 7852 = 5.695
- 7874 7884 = 5.823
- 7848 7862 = 5.7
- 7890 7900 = 5.844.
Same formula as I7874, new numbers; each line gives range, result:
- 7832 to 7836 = 5.26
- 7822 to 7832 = 5.65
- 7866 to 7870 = 5.35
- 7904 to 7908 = 5.3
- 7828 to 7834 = 5.31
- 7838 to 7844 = 5.42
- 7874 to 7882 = 5.66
